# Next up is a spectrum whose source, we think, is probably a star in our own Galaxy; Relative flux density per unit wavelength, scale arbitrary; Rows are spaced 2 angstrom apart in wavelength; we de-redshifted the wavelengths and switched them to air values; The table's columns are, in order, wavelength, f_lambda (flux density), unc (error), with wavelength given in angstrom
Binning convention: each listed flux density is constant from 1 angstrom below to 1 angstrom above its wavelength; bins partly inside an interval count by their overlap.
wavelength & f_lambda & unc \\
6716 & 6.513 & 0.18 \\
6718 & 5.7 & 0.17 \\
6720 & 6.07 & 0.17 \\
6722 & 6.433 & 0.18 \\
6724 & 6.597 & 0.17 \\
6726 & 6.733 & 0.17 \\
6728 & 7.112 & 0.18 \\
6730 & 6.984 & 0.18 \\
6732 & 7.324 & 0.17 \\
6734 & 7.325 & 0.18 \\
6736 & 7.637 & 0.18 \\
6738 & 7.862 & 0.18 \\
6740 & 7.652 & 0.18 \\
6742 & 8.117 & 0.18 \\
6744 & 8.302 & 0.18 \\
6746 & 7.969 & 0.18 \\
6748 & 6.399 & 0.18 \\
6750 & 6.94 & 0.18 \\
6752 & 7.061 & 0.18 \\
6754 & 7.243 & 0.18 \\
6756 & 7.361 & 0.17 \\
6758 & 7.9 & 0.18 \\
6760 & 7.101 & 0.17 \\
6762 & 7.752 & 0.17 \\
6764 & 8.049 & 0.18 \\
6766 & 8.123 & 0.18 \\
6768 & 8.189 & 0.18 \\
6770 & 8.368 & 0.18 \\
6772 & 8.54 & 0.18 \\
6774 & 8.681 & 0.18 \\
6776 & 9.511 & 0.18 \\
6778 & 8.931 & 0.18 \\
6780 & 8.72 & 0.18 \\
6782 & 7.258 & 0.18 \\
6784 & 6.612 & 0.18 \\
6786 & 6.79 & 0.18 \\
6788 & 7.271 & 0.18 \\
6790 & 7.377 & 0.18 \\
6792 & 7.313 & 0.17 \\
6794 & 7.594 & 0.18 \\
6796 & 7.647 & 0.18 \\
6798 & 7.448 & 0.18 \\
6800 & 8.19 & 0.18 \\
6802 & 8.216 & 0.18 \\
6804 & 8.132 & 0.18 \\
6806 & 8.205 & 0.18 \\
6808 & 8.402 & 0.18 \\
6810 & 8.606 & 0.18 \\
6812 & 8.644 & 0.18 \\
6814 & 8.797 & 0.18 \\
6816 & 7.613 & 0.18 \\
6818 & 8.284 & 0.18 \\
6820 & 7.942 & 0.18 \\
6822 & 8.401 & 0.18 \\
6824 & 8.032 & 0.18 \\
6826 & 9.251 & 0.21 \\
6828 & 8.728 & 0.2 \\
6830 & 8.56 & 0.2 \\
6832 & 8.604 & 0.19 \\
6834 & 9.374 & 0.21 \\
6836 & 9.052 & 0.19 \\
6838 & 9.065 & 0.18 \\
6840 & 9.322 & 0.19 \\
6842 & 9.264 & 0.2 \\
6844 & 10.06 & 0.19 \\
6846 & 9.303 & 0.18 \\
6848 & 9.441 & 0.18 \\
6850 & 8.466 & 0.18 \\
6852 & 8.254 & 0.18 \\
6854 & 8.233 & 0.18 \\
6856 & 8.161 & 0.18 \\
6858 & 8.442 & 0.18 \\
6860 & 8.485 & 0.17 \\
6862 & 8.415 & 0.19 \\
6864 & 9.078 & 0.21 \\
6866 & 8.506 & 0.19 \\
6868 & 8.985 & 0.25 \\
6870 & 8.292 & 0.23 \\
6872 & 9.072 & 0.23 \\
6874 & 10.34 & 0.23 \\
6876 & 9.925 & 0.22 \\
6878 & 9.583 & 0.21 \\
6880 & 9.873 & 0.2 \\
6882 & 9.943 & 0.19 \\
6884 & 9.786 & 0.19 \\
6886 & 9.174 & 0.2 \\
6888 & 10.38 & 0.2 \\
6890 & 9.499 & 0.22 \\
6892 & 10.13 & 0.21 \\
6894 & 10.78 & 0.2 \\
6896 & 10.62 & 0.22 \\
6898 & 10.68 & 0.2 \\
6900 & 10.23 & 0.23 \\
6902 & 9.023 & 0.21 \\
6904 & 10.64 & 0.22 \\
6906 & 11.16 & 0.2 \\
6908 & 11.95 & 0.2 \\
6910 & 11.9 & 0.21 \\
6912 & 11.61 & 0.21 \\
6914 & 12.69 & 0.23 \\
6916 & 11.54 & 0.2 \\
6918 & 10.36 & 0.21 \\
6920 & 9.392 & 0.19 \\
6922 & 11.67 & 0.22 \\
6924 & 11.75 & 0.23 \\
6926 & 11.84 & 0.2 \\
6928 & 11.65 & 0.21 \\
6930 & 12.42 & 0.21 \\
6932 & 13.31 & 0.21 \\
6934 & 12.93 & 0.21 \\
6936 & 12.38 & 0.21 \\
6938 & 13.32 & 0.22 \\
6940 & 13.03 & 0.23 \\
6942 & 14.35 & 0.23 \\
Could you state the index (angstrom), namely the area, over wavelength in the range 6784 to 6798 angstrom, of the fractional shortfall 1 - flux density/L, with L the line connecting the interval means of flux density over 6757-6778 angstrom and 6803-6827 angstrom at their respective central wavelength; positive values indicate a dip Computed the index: 1.72 angstrom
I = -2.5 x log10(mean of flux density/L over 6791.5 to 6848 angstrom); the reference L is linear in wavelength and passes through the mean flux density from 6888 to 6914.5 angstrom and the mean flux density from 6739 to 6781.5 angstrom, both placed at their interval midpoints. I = 0.08 mag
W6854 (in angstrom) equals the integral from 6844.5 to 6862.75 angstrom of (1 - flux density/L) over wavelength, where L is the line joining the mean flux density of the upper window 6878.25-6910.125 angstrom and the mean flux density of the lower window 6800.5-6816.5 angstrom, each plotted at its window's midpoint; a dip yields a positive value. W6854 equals 1.5 angstrom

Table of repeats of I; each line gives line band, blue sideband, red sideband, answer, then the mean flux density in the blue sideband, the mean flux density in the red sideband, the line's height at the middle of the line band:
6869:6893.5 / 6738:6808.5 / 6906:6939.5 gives 0.115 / 7.81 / 11.9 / 10.8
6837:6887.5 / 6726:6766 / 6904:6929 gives 0.119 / 7.48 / 11.4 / 10.2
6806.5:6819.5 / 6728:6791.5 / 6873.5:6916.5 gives 0.056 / 7.71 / 10.5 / 8.81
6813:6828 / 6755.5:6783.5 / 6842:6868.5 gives 0.022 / 8.16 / 8.77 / 8.52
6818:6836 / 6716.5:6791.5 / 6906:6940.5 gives 0.097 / 7.51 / 11.9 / 9.42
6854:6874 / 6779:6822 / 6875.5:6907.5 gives 0.093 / 7.87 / 10.1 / 9.44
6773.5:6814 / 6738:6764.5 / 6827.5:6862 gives 0.019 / 7.53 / 8.86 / 8.13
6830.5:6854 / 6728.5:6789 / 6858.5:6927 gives 0.024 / 7.73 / 10.2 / 9.27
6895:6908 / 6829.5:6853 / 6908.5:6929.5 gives 0.043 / 9.07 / 11.5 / 10.9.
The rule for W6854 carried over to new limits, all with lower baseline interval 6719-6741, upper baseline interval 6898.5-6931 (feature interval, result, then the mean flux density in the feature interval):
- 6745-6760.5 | 0.7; 7.25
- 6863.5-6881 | 1.7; 9.3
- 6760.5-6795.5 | 0.9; 7.93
